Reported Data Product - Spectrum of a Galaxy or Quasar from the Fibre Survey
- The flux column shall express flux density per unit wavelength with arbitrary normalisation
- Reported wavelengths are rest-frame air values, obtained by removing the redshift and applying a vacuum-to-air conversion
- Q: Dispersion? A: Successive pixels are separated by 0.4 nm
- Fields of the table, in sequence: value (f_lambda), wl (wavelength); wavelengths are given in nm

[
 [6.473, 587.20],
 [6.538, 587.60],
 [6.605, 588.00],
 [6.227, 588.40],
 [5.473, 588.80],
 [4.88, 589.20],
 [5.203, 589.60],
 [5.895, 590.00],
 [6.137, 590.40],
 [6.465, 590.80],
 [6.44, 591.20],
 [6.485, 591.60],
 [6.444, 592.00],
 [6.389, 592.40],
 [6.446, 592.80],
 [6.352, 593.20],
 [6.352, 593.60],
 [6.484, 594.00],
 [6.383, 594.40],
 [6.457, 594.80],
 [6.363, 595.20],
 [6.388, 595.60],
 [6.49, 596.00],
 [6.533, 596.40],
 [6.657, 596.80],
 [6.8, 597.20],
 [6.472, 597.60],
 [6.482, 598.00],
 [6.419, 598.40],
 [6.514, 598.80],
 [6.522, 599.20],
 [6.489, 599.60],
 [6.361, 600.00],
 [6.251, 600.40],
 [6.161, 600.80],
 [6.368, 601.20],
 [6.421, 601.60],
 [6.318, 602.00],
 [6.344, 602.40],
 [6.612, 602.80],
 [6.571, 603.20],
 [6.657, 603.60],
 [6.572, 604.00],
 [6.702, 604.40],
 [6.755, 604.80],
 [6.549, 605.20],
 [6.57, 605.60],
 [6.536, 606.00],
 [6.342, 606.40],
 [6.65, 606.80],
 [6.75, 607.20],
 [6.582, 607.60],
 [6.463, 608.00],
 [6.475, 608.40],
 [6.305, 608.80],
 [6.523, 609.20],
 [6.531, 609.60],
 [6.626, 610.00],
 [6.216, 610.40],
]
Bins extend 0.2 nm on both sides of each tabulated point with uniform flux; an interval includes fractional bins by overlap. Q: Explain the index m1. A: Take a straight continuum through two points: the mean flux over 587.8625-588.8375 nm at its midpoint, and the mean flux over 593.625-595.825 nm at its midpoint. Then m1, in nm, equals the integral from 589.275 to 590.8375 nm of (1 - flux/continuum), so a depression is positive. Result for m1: 0.11 nm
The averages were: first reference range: 6.17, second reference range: 6.41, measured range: 5.79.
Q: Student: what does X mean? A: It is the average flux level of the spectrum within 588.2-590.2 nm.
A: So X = 5.54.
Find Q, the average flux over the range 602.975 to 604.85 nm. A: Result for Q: 6.64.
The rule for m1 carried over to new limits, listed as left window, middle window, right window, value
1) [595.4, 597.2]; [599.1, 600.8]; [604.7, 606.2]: 0.05 nm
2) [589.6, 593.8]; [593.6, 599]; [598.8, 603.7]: -0.12 nm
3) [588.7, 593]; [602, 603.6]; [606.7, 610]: -0.03 nm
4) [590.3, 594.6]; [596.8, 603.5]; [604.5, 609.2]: 0.03 nm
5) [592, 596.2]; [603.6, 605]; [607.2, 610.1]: -0.04 nm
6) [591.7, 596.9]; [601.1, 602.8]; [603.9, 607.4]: 0.04 nm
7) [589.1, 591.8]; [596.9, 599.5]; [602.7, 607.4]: -0.10 nm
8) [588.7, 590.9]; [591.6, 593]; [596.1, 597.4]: -0.10 nm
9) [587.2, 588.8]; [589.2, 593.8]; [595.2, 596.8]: 0.16 nm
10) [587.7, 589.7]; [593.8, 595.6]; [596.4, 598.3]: -0.03 nm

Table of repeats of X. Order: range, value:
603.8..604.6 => 6.64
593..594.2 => 6.4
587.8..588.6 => 6.42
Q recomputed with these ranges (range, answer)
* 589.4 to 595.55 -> 6.29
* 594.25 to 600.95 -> 6.46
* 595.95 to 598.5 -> 6.56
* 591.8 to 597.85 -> 6.47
